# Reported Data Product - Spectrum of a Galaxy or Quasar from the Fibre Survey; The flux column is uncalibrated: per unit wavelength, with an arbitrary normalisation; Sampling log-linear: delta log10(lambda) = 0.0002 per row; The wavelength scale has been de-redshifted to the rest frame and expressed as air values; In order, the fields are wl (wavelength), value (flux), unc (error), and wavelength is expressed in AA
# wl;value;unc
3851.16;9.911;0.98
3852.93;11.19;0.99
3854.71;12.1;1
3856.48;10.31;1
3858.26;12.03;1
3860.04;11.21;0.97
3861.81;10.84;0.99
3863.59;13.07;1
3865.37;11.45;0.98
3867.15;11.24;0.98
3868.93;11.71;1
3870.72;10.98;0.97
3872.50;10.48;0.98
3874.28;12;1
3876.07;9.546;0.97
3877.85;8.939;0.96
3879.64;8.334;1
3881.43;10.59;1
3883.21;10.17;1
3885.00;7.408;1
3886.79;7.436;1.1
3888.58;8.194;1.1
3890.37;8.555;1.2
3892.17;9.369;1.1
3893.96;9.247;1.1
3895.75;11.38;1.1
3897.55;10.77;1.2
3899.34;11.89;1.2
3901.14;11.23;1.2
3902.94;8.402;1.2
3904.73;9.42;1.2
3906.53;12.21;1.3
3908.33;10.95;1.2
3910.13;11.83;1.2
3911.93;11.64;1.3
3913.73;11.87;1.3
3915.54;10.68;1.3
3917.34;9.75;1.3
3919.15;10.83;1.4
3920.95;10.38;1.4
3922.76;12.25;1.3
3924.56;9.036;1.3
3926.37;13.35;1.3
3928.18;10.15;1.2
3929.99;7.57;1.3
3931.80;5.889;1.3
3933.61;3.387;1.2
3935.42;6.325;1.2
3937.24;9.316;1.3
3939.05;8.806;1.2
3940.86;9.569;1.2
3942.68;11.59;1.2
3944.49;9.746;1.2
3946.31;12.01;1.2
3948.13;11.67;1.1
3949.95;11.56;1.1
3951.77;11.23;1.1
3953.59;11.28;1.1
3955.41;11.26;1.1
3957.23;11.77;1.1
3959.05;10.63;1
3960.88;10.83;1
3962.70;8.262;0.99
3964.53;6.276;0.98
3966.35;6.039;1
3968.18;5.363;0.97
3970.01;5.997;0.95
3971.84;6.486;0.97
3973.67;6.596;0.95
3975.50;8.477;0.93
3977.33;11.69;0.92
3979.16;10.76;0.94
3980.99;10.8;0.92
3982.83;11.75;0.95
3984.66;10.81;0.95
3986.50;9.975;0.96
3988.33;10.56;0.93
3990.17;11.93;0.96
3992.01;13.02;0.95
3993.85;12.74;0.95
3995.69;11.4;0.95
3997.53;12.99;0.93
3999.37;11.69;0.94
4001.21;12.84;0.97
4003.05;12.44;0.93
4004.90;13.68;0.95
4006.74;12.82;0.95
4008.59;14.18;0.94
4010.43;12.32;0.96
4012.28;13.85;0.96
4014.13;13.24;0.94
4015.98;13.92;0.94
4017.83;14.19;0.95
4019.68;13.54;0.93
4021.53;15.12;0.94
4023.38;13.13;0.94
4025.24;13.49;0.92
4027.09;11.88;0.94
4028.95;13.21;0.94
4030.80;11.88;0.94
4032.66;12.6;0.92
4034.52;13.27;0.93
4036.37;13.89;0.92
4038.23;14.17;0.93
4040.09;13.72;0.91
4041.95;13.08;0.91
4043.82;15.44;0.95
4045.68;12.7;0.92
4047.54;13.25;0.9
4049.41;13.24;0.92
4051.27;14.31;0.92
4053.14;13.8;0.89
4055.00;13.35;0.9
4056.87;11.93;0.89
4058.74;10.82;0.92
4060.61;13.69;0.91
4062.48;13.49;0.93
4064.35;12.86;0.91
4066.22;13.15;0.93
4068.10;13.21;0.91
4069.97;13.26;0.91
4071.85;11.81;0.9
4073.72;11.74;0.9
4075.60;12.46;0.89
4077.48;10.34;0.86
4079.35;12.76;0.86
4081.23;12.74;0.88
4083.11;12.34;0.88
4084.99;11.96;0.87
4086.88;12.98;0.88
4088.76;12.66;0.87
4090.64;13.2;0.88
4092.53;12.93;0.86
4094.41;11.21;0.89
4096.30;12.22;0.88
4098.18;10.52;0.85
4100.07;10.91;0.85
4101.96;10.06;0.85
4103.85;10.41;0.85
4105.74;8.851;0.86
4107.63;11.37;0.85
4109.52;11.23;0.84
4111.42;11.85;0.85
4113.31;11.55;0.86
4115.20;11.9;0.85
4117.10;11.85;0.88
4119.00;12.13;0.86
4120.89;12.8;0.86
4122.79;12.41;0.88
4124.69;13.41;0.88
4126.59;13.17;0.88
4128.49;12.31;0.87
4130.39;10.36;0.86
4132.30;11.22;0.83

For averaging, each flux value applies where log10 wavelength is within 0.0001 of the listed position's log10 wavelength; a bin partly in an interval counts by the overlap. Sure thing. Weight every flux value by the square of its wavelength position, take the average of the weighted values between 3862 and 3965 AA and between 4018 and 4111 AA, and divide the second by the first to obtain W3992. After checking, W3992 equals 1.34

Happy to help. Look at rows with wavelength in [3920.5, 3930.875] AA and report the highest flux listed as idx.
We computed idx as 13.35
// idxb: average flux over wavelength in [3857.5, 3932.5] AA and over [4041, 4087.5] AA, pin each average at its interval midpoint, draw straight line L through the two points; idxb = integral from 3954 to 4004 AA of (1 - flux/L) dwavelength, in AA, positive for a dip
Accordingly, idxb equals 6.3 AA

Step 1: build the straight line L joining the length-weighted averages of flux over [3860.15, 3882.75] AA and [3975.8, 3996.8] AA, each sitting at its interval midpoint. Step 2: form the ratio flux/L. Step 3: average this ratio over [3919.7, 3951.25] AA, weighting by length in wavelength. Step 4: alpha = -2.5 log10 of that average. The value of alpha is 0.16 mag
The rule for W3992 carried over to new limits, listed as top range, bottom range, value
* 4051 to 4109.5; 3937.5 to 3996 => 1.28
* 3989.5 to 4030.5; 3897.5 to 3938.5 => 1.38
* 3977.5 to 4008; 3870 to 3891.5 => 1.35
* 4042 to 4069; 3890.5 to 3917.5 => 1.34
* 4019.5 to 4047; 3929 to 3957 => 1.48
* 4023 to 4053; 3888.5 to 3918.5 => 1.36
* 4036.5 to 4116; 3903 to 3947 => 1.35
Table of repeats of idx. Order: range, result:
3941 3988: 12.01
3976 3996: 13.02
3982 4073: 15.44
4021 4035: 15.12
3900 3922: 12.21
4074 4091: 13.2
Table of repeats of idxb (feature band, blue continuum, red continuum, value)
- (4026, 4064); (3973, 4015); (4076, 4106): -4.6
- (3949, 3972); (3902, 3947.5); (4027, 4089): 3.4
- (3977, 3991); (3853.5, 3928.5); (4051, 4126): 0.4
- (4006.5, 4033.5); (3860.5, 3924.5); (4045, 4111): -3.8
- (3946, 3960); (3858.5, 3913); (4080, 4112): -0.8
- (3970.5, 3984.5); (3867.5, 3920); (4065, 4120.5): 1.8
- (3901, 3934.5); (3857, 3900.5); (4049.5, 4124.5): 1.9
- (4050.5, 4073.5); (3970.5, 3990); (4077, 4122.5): -3.8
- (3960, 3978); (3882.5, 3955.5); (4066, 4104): 5.2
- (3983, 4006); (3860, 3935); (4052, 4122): -1.9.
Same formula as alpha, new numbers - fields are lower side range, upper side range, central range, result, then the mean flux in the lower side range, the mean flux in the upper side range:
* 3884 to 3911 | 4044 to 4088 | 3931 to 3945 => 0.298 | 9.89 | 12.7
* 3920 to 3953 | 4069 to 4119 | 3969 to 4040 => -0.140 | 9.68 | 11.7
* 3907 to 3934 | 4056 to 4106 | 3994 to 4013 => -0.153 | 10.1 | 12.1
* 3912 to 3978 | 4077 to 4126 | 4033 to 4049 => -0.245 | 9.4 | 11.8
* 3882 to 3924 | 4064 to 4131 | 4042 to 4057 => -0.175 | 10.3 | 12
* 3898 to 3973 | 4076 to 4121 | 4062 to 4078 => -0.106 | 9.72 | 11.7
